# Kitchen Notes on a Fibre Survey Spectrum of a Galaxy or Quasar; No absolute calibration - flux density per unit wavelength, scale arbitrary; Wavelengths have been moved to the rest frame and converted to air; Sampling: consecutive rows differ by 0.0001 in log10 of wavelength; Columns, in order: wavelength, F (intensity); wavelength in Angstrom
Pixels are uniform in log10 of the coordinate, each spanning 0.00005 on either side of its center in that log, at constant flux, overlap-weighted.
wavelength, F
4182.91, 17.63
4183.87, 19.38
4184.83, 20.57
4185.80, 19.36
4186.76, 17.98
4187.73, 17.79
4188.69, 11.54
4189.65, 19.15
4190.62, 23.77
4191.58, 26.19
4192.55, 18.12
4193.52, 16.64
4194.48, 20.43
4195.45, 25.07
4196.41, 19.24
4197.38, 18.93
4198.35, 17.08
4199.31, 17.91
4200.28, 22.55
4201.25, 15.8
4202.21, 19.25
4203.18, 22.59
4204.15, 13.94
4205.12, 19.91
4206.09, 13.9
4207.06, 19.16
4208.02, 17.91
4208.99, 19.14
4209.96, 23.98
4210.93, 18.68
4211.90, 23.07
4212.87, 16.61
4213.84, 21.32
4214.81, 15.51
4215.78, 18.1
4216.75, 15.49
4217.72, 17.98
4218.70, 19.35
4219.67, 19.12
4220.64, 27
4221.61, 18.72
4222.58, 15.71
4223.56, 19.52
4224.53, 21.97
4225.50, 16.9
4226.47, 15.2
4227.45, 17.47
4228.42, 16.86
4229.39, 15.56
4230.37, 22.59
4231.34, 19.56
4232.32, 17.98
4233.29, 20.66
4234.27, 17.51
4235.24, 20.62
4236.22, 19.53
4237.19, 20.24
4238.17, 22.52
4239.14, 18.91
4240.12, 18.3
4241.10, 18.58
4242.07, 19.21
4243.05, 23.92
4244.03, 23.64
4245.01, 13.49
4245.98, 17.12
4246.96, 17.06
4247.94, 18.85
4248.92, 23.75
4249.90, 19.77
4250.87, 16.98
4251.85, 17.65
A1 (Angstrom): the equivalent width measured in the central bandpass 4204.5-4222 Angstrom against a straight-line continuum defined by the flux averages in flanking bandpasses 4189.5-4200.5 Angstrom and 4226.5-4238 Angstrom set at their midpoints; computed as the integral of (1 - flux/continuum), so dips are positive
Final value 0.47 Angstrom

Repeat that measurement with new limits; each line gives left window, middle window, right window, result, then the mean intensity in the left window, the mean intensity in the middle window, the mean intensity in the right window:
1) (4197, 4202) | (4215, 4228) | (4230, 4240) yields 0.54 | 18.5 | 18.6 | 19.9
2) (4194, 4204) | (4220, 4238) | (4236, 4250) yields 0.47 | 19.7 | 19.2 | 19.7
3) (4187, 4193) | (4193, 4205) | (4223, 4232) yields -0.01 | 19.4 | 19.1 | 18.4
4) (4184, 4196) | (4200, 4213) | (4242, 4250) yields 0.42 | 19.7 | 19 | 19.6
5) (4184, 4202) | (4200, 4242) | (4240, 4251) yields 0.85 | 19.3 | 18.9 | 19.3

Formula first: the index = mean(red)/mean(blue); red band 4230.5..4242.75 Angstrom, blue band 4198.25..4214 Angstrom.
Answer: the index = 1.03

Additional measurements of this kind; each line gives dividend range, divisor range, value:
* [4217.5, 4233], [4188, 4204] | 0.97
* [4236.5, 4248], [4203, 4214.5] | 1.02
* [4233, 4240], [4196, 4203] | 1.06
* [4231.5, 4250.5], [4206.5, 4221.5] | 1.00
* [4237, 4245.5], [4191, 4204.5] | 1.01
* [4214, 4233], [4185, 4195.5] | 0.95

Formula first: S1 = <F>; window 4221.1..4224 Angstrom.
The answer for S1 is 18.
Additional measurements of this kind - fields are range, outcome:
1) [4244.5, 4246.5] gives 15.4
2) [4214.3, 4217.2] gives 16.4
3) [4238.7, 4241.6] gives 18.6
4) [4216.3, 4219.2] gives 17.6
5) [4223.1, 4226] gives 19.5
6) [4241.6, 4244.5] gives 22.2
